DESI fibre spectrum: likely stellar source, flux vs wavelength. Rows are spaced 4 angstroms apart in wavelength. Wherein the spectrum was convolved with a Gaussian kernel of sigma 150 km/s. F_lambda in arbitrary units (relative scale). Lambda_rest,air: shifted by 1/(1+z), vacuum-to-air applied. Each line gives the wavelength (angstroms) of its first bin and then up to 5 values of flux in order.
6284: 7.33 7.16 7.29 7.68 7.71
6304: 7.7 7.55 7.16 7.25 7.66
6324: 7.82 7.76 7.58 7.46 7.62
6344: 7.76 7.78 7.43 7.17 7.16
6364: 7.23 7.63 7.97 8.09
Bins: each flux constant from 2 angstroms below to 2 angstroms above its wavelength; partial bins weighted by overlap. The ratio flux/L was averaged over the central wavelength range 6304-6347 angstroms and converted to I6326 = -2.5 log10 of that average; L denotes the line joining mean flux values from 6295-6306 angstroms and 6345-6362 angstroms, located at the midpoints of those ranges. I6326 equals 0.00 mag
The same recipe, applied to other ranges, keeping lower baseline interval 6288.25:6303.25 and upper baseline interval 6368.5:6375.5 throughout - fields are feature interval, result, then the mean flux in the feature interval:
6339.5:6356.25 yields 0.03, 7.59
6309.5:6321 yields 0.04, 7.34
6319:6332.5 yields -0.01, 7.72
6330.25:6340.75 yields 0.03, 7.54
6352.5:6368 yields 0.09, 7.27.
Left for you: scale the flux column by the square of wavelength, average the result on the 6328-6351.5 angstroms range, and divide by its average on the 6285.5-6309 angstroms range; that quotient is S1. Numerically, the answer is 1.03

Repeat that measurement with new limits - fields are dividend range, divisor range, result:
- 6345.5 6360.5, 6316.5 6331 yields 0.97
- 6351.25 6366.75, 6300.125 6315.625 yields 0.99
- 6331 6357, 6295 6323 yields 1.01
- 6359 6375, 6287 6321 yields 1.03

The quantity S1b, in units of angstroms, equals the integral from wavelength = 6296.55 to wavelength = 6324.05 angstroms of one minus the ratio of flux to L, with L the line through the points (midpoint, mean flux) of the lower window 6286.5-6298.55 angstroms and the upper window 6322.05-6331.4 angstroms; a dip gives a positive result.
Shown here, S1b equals 0.2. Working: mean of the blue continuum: 7.4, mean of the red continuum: 7.76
